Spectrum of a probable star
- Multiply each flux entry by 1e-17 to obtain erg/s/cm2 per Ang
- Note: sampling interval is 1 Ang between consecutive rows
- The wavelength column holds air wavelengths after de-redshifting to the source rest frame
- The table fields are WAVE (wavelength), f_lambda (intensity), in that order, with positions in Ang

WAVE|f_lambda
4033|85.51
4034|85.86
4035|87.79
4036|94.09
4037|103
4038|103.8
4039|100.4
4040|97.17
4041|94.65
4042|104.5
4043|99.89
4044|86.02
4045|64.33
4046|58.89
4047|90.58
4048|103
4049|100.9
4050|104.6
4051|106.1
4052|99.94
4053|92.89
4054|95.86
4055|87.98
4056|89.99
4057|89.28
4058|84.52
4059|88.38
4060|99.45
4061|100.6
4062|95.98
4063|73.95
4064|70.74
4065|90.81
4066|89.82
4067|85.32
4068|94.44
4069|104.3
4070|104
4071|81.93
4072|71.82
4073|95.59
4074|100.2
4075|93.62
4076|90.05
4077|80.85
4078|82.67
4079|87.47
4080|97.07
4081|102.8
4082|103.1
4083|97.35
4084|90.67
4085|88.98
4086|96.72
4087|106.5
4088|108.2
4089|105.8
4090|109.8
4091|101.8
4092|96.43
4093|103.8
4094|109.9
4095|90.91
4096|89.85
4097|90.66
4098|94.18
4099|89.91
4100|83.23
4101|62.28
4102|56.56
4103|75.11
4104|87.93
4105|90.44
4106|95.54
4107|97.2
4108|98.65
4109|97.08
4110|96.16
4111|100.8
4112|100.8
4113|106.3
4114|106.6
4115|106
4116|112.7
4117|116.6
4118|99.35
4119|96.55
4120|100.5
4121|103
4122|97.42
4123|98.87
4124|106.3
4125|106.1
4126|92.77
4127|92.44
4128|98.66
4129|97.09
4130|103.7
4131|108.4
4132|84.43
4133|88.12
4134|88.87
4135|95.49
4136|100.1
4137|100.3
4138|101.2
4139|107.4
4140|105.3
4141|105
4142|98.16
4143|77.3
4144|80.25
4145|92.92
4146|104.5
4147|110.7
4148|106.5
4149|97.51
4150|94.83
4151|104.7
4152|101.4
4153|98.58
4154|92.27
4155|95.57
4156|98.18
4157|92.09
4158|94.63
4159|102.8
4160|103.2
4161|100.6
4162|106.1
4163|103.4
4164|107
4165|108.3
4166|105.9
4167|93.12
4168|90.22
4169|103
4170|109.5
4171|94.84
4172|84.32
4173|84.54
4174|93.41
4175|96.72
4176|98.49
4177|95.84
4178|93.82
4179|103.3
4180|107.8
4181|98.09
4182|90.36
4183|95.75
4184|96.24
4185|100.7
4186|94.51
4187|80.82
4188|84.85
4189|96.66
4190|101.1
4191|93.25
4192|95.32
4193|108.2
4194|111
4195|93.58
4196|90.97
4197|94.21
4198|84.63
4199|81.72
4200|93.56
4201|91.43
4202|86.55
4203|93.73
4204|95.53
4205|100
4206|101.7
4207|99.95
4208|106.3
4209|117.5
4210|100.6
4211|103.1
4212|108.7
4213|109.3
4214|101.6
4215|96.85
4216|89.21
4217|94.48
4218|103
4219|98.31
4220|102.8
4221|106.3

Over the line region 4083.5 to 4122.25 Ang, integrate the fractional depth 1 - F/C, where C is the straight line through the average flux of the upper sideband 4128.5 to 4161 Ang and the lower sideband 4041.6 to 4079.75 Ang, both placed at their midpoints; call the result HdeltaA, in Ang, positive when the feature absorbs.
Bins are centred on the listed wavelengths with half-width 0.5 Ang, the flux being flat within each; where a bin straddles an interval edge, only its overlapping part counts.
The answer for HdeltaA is -0.89 Ang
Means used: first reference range 90.6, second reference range 97.9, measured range 96.4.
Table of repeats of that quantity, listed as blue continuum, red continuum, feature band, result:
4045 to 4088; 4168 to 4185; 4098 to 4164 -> -1.7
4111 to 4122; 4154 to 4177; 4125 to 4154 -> 1.0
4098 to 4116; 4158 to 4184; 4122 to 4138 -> -0.5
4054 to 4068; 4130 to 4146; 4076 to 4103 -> -0.5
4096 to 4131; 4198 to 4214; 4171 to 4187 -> 0.5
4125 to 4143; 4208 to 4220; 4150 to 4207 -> 2.0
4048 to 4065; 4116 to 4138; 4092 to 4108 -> 1.4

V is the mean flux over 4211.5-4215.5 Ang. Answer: 104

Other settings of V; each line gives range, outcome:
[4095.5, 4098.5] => 91.6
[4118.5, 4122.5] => 99.4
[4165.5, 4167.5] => 99.5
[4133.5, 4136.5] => 94.8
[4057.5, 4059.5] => 86.4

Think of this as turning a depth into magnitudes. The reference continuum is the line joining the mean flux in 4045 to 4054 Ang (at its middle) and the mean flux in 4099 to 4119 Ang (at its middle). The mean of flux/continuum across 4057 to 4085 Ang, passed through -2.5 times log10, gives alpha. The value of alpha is 0.029 mag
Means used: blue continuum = 93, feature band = 91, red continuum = 94.1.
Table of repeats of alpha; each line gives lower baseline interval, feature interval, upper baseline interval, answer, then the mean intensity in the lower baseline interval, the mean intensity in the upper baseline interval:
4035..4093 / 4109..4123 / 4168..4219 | -0.09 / 93.7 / 97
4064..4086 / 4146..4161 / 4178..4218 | -0.05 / 91.7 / 97.3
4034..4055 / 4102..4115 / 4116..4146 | 0.03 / 94.1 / 98.4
